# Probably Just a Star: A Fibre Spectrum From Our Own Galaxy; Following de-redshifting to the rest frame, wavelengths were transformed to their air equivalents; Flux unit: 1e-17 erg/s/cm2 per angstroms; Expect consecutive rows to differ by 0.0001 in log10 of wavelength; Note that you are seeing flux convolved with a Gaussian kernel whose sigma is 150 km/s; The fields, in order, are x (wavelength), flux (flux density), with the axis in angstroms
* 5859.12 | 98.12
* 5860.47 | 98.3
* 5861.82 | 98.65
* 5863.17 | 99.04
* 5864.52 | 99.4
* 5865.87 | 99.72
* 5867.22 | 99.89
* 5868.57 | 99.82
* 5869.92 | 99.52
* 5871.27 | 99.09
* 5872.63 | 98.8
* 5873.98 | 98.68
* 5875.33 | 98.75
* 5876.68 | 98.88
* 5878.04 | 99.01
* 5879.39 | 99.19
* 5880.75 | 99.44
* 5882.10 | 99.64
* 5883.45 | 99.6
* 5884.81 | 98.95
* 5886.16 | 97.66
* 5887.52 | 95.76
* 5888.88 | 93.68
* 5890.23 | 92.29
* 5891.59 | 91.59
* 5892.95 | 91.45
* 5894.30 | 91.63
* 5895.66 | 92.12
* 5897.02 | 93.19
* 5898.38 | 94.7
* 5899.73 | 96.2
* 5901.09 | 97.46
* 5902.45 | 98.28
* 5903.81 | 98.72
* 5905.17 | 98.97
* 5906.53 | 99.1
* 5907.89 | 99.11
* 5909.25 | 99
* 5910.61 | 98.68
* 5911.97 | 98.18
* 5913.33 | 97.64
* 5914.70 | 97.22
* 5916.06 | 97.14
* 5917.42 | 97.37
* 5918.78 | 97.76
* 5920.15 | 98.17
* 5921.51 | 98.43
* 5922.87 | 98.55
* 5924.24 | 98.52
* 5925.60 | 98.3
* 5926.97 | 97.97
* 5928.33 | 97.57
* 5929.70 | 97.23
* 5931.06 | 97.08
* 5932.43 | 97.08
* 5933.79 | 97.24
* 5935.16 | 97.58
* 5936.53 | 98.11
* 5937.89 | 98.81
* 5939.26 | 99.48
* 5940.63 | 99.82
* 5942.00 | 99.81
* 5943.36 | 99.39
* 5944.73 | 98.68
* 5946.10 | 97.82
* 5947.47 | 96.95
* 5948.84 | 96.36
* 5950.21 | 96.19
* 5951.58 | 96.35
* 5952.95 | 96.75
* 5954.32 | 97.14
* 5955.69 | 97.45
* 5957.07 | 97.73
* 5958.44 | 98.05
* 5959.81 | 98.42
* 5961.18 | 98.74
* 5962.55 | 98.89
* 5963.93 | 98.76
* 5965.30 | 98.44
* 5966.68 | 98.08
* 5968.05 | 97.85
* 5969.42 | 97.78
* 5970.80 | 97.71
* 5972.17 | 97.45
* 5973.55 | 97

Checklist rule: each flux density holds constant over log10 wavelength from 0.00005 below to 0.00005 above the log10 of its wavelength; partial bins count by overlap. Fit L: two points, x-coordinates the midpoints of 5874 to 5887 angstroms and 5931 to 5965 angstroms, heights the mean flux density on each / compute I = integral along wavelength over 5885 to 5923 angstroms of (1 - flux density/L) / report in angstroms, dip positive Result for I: 0.8 angstroms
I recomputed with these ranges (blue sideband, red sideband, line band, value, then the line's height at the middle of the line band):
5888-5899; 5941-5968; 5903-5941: -1.2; 95.1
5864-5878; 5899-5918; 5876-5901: 0.7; 98.7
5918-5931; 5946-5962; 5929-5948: -0.1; 97.7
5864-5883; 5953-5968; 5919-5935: 0.1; 98.5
